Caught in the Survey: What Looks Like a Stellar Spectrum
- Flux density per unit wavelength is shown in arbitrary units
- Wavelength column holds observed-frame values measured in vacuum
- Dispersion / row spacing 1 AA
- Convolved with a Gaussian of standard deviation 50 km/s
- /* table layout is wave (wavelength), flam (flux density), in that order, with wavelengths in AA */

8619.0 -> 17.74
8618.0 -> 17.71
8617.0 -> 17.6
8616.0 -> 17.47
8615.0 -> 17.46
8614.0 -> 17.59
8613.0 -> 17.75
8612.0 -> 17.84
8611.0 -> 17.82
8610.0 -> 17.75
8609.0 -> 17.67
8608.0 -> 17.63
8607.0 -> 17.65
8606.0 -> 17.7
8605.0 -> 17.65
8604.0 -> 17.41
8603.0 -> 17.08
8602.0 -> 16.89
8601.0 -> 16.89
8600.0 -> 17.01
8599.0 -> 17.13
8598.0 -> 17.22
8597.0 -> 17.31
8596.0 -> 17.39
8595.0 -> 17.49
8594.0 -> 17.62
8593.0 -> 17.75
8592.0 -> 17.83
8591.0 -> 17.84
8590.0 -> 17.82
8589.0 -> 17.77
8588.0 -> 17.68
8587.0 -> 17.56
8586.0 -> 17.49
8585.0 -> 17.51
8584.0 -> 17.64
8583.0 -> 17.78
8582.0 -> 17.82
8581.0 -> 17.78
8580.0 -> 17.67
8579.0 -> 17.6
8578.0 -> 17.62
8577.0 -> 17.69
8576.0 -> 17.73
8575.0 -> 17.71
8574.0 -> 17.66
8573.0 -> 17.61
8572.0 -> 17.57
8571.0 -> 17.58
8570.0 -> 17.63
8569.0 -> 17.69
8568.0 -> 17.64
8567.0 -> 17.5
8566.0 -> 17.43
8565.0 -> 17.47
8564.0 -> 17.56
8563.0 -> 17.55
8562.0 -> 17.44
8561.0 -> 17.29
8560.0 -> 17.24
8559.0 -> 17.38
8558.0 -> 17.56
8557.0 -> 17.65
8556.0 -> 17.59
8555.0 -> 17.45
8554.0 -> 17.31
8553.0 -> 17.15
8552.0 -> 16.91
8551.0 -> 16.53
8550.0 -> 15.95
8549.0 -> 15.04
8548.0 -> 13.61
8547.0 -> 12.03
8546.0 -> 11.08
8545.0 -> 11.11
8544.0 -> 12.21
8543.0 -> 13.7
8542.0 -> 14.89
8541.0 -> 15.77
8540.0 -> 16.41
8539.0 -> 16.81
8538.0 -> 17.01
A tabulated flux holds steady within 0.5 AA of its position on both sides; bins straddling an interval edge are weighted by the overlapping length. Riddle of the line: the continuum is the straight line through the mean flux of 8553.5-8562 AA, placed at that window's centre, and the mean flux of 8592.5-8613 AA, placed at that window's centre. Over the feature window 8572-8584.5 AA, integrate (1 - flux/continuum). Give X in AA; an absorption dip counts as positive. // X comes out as -0.2 AA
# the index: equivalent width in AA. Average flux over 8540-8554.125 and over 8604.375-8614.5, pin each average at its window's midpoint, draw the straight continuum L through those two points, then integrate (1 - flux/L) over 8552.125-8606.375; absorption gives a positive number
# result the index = -4.7 AA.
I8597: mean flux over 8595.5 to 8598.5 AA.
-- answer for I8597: 17.3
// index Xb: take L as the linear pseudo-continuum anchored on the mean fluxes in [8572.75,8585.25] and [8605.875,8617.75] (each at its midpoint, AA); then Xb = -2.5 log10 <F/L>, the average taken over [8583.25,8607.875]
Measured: 0.01 mag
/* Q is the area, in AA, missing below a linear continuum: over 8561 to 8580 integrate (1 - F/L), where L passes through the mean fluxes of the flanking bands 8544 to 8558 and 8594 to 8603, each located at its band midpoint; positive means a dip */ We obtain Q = -1.8 AA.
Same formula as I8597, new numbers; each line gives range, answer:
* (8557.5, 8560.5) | 17.4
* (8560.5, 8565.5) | 17.5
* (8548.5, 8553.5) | 16.3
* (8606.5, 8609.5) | 17.6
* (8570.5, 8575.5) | 17.6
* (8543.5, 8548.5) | 12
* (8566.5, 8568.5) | 17.6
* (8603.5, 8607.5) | 17.6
